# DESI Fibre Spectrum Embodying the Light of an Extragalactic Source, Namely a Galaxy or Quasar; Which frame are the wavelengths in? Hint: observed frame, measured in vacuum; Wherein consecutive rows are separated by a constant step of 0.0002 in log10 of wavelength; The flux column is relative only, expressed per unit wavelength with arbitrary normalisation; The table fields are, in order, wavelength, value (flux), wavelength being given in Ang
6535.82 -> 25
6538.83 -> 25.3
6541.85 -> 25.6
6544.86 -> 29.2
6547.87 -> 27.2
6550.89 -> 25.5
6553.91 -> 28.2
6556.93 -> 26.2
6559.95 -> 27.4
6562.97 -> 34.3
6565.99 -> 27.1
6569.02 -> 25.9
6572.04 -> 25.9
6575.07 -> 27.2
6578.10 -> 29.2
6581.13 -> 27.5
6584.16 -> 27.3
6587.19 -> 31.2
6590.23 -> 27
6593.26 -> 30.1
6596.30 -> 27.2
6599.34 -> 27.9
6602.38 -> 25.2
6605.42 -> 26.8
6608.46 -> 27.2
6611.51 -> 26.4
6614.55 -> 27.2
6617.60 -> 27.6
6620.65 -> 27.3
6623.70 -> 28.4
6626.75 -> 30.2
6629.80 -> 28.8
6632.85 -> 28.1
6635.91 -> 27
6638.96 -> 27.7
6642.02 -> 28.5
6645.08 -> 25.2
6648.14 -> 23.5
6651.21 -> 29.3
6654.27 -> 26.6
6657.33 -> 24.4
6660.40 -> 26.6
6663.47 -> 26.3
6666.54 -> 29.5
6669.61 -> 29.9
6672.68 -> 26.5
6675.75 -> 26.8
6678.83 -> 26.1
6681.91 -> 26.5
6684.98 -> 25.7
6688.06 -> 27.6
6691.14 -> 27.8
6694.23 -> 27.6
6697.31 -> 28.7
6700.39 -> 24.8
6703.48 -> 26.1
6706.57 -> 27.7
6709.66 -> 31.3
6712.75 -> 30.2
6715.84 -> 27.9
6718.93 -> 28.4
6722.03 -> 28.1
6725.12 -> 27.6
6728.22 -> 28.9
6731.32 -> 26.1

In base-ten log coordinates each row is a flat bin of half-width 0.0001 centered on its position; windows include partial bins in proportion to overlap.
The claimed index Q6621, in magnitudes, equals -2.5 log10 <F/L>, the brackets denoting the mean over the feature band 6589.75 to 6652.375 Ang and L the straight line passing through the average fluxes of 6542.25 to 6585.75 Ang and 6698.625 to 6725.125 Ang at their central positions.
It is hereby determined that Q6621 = 0.01 mag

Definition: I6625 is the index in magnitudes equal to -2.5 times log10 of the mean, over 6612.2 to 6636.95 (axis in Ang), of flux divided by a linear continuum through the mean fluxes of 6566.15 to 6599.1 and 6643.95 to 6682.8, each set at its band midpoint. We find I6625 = -0.031 mag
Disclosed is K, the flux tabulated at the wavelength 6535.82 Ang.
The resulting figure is 25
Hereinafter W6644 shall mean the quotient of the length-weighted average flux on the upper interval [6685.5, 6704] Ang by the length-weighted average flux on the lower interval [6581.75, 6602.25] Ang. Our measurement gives 0.96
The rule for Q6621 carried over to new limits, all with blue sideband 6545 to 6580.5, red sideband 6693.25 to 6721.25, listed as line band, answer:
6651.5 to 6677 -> 0.03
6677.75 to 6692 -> 0.05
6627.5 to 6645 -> 0.00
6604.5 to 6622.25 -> 0.03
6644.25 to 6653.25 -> 0.07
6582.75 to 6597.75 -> -0.03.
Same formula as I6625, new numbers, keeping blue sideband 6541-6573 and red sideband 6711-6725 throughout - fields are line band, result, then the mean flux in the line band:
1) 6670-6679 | 0.05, 27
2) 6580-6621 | 0.01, 27.6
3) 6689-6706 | 0.06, 27.1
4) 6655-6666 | 0.08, 26.2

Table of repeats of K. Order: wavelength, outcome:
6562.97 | 34.3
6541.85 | 25.6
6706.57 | 27.7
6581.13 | 27.5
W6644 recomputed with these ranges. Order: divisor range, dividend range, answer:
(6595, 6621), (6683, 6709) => 1.01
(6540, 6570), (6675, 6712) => 0.99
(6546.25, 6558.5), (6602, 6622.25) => 1.00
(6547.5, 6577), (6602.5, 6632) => 1.01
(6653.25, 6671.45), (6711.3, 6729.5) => 1.05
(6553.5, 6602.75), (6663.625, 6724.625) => 0.99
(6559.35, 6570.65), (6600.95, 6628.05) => 0.95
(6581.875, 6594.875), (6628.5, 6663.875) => 0.93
